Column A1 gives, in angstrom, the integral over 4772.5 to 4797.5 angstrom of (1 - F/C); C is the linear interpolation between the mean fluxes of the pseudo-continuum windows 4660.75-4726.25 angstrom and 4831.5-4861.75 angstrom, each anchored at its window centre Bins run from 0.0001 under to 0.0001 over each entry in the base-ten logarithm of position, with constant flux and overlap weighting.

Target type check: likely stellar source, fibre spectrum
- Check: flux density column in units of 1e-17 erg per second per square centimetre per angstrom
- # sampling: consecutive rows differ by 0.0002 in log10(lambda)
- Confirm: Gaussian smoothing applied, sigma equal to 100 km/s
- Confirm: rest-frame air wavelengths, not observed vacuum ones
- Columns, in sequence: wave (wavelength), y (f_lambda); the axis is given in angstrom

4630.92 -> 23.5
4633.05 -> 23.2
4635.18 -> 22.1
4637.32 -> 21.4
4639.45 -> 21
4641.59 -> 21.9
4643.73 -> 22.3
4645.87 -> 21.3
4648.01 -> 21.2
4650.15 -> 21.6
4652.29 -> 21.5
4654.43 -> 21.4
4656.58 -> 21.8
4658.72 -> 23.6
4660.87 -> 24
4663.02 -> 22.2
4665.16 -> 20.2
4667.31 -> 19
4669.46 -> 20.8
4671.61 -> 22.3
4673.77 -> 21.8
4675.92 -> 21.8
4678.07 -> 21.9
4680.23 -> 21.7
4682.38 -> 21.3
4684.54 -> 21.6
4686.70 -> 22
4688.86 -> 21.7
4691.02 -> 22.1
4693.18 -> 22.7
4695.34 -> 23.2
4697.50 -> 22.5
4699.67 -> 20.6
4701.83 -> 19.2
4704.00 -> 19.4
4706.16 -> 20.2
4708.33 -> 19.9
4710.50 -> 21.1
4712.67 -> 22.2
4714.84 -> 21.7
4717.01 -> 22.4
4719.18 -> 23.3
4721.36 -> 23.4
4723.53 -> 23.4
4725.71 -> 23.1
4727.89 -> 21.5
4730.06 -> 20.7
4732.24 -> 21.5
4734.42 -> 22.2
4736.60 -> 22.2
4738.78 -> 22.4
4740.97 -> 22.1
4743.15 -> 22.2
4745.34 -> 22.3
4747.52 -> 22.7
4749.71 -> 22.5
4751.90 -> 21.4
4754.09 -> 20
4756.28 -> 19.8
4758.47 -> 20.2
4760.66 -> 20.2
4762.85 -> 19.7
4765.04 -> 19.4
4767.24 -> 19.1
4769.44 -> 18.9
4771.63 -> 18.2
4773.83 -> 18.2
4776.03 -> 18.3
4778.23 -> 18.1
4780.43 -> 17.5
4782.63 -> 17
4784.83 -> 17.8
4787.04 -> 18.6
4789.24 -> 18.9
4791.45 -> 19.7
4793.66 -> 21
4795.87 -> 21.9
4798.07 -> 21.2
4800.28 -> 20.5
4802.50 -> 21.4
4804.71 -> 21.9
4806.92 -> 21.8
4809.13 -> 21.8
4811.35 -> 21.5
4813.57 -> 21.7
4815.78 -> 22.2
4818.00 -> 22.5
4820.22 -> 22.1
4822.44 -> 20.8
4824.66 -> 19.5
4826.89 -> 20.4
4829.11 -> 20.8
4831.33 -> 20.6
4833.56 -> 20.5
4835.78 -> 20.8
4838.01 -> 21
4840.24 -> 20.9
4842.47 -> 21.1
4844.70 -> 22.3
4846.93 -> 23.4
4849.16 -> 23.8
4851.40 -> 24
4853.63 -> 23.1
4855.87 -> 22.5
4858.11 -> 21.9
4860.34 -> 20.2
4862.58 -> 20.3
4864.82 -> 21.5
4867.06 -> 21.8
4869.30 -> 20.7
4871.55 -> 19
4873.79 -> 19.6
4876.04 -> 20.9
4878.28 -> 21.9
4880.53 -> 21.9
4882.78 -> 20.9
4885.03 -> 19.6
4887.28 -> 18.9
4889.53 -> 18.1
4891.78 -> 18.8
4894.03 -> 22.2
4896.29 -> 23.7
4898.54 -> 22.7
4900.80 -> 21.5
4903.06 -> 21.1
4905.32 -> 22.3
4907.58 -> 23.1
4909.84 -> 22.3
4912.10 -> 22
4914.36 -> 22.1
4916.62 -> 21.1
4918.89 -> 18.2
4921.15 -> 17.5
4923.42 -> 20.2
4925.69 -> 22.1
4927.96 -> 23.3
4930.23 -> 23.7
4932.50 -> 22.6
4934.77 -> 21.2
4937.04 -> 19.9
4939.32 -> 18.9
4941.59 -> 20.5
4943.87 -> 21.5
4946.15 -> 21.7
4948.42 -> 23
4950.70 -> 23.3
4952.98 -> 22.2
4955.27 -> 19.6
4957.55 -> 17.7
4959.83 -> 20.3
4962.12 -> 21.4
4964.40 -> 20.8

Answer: 3.4 angstrom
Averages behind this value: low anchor 21.7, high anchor 21.9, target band 18.9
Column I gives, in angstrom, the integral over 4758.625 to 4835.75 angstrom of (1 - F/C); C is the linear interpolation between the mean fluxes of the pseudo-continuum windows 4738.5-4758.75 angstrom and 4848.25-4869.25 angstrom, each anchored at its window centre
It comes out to 5.9 angstrom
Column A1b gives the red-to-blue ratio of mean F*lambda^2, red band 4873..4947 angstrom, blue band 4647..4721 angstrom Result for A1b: 1.07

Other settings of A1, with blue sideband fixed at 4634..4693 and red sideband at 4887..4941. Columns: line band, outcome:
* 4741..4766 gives 0.60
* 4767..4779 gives 1.70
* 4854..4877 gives 0.40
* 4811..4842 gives 0.40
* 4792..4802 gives 0.16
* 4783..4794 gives 1.29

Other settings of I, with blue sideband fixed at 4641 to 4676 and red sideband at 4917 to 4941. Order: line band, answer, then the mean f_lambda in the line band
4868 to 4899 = 0.5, 20.6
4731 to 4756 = -0.6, 21.9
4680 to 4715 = 0.3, 21.3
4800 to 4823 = -0.6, 21.7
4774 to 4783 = 1.5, 17.8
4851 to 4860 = -0.7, 22.6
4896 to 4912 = -1.1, 22.3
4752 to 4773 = 1.7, 19.6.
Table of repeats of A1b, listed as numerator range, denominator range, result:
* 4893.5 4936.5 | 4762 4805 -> 1.19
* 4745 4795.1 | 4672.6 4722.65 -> 0.93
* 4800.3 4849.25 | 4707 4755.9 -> 1.01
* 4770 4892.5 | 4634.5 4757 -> 1.01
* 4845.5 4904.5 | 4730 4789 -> 1.11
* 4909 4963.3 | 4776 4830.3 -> 1.09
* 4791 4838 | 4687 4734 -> 1.02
